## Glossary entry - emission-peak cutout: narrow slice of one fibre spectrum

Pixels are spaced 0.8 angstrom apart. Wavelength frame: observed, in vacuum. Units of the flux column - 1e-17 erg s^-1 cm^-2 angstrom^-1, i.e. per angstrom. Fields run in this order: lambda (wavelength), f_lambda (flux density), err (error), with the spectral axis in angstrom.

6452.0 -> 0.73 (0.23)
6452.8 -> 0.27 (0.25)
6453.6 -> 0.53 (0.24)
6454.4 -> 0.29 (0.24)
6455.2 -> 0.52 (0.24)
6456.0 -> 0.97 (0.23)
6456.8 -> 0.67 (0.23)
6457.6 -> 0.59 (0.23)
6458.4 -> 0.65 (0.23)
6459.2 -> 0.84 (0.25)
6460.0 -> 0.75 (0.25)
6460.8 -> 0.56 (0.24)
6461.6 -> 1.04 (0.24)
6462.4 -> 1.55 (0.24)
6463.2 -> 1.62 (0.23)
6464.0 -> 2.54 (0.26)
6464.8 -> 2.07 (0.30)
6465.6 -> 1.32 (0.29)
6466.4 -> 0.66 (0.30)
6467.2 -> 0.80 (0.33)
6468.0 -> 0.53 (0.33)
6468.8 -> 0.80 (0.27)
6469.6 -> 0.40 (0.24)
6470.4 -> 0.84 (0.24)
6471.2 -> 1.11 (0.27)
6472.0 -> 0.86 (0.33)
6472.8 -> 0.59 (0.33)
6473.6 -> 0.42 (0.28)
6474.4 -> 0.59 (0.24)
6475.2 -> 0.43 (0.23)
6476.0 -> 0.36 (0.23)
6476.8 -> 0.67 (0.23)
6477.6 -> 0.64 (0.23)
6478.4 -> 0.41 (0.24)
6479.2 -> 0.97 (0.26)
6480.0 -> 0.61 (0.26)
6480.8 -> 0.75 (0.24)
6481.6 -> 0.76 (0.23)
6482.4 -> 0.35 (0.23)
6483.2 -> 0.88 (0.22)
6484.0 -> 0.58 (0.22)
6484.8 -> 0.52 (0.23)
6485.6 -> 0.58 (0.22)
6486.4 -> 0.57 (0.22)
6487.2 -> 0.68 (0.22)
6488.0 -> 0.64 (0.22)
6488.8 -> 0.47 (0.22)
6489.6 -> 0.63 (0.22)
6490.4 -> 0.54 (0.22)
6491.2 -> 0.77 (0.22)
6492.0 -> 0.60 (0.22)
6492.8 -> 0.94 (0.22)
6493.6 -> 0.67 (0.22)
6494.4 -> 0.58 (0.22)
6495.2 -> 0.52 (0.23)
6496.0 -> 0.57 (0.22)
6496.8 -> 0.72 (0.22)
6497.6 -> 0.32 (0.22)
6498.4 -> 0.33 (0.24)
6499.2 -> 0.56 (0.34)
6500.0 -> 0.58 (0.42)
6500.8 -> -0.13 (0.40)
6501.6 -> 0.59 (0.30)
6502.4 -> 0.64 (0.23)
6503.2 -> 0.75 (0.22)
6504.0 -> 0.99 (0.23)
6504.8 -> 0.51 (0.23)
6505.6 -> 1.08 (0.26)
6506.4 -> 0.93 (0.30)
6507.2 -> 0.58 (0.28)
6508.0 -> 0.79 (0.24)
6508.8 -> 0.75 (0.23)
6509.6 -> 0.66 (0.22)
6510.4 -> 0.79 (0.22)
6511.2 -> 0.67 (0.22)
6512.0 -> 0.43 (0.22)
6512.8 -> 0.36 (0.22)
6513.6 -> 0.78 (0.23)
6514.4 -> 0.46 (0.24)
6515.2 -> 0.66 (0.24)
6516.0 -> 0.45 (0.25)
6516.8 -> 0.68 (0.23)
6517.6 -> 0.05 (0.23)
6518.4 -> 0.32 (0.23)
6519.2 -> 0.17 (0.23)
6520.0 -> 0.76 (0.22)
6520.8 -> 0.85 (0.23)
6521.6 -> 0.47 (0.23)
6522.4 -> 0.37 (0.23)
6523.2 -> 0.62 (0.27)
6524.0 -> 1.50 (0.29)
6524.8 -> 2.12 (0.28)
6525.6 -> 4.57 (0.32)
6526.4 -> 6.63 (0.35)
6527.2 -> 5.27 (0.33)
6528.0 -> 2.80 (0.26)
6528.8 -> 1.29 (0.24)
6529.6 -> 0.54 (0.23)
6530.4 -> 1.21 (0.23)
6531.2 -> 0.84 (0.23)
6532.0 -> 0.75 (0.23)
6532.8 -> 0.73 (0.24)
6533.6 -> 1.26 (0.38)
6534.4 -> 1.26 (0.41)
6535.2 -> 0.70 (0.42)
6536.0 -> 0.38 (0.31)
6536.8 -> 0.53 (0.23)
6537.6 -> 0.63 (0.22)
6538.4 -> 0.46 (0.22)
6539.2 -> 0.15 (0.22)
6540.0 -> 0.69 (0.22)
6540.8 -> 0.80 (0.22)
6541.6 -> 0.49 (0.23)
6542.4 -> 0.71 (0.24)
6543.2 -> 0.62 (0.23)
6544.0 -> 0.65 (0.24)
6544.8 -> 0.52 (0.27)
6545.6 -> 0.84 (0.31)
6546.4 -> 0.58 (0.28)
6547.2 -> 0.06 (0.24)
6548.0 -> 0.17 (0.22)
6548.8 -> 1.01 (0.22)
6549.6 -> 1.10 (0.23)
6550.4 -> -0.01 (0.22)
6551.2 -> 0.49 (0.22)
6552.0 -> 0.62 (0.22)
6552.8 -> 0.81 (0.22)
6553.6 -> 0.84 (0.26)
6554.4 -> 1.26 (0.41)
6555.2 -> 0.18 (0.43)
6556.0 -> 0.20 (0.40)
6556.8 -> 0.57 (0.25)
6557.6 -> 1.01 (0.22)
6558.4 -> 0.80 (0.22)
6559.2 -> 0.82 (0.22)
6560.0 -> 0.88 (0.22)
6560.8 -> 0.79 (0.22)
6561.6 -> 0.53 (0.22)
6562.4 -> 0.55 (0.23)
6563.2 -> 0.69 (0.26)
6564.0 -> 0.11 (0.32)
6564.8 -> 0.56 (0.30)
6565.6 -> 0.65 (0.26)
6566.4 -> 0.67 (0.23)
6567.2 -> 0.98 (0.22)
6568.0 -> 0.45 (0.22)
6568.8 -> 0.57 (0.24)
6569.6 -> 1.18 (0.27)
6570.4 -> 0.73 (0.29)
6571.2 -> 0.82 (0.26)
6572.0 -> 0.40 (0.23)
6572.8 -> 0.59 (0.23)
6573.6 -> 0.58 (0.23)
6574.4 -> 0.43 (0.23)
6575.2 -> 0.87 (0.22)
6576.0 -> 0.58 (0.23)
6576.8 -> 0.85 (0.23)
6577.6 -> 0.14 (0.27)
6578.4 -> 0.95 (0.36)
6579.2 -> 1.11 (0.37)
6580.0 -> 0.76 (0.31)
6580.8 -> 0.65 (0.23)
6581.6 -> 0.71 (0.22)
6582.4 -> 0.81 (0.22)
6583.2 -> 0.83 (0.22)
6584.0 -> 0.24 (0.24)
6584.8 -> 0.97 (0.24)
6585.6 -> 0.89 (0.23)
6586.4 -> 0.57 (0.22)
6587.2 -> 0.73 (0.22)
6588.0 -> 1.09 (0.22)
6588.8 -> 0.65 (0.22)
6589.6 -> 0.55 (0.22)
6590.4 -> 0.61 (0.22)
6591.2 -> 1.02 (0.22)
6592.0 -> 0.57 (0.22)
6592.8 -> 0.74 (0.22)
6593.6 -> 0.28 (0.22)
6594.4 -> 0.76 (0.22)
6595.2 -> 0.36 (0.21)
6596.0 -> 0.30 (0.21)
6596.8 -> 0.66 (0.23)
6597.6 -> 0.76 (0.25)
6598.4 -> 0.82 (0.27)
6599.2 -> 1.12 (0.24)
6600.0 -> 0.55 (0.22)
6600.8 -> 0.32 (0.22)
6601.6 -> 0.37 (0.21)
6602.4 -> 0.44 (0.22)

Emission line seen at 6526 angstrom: [O III] 5007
